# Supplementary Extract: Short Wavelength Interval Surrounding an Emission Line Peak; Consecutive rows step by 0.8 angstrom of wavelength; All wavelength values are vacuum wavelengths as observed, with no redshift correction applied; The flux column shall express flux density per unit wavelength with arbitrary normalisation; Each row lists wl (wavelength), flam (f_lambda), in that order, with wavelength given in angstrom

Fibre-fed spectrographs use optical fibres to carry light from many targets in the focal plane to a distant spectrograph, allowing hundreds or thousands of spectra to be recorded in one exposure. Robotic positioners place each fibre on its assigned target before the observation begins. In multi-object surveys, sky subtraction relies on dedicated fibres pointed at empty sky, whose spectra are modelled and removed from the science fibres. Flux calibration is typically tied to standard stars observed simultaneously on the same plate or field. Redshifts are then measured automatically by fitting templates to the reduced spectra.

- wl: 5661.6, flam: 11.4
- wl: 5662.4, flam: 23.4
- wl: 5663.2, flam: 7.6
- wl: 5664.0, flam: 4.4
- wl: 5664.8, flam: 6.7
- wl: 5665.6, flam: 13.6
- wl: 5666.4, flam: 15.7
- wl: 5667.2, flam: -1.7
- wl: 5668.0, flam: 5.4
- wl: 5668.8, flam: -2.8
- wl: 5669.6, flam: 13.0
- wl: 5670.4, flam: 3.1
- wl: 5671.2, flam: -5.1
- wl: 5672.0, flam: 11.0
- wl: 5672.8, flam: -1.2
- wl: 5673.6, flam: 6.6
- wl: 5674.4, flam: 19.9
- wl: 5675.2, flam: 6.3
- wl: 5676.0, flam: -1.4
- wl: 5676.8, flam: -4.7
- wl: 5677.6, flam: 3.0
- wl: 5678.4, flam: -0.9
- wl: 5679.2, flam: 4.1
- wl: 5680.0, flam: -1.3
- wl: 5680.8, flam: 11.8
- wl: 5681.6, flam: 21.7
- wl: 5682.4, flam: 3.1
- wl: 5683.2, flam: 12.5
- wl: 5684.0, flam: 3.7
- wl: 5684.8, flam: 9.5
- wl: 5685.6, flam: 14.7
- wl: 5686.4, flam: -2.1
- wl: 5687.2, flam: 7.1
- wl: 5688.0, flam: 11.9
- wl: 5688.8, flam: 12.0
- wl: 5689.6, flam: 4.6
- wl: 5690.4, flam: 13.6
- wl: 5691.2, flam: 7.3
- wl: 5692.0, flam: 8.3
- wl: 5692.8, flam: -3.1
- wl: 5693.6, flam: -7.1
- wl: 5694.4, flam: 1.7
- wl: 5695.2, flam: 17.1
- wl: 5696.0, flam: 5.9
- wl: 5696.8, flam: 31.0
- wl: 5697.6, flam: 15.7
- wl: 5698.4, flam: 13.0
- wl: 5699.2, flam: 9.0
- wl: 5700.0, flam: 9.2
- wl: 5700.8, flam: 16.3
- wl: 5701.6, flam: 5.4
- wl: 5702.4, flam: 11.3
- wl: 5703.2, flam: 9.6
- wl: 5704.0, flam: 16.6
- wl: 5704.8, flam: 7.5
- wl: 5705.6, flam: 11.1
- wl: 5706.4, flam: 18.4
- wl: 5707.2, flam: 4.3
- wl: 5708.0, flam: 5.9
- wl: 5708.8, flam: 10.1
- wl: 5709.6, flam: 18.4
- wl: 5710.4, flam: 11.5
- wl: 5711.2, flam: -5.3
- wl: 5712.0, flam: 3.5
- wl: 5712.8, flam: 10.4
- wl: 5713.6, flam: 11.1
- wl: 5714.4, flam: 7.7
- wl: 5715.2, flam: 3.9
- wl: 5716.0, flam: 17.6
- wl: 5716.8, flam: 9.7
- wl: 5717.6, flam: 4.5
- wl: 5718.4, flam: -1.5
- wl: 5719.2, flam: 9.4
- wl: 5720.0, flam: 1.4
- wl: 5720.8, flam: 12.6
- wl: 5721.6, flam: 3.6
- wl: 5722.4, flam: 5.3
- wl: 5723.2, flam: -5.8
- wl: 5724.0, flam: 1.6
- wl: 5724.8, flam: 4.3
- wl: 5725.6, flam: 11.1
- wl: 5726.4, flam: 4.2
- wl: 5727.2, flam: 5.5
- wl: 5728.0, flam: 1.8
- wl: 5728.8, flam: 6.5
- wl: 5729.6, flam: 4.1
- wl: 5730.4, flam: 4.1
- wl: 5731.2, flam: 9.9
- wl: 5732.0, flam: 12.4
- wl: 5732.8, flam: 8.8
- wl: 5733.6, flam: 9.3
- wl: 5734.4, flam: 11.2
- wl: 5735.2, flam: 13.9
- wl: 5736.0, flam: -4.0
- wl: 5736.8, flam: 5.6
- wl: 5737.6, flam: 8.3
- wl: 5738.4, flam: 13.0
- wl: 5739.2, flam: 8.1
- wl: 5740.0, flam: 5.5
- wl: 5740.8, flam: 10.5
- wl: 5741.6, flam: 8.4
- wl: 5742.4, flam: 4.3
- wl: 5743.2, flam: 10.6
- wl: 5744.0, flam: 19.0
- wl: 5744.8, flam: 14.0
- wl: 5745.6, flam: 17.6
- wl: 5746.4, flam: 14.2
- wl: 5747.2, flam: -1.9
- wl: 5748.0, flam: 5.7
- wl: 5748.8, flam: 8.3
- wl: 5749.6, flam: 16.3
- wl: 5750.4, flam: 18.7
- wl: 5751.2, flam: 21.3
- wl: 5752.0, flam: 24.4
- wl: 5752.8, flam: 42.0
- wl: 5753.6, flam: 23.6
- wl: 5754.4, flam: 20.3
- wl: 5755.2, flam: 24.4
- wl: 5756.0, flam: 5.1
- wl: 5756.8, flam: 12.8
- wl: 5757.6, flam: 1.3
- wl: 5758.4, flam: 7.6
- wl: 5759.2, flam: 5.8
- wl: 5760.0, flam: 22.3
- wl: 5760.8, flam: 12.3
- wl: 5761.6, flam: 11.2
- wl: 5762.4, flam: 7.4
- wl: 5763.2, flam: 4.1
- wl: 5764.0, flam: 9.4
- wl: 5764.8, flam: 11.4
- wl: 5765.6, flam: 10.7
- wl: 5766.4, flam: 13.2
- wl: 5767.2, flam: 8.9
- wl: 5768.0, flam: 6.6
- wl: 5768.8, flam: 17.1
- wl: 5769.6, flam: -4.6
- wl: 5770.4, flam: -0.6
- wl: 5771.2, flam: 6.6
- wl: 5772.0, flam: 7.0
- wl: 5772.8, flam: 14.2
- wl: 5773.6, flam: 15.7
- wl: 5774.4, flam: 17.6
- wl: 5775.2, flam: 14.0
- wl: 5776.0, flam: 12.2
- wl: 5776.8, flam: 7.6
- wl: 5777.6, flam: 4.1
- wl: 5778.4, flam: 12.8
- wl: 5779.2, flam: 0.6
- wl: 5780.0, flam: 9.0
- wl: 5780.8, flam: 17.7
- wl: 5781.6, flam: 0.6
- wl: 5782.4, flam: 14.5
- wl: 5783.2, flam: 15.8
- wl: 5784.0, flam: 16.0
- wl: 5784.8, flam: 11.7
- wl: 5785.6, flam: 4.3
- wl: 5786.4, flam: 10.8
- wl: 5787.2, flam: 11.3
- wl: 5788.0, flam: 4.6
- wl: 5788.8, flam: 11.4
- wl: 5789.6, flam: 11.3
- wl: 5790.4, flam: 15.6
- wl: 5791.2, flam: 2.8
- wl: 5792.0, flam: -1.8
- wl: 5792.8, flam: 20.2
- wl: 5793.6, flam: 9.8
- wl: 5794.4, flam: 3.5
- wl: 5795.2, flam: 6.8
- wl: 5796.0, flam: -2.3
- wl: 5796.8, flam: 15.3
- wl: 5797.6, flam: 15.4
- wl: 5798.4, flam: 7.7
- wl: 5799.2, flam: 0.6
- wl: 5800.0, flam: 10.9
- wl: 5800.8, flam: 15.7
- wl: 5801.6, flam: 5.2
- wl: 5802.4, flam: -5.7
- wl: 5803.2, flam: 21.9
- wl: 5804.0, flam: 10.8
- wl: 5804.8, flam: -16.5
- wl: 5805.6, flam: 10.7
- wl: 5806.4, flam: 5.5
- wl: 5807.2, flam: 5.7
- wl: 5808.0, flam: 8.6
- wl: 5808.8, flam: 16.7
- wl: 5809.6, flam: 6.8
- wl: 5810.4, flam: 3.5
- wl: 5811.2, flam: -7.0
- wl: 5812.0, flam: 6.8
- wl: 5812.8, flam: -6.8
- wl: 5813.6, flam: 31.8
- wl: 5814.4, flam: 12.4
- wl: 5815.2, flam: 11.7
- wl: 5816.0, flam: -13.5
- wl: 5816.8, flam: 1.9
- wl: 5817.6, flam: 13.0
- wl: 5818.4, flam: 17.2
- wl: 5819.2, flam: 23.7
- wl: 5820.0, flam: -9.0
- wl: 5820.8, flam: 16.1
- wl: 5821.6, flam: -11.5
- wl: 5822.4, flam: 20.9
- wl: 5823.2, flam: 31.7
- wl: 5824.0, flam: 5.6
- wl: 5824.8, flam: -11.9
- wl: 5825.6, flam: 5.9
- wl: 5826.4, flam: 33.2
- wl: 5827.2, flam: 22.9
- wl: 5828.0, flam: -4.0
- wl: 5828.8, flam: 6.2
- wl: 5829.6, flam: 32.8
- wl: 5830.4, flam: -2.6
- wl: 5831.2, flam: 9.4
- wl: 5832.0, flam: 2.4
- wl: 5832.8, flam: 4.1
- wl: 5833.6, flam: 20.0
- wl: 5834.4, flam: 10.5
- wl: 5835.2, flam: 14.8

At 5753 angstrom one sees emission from [O III]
